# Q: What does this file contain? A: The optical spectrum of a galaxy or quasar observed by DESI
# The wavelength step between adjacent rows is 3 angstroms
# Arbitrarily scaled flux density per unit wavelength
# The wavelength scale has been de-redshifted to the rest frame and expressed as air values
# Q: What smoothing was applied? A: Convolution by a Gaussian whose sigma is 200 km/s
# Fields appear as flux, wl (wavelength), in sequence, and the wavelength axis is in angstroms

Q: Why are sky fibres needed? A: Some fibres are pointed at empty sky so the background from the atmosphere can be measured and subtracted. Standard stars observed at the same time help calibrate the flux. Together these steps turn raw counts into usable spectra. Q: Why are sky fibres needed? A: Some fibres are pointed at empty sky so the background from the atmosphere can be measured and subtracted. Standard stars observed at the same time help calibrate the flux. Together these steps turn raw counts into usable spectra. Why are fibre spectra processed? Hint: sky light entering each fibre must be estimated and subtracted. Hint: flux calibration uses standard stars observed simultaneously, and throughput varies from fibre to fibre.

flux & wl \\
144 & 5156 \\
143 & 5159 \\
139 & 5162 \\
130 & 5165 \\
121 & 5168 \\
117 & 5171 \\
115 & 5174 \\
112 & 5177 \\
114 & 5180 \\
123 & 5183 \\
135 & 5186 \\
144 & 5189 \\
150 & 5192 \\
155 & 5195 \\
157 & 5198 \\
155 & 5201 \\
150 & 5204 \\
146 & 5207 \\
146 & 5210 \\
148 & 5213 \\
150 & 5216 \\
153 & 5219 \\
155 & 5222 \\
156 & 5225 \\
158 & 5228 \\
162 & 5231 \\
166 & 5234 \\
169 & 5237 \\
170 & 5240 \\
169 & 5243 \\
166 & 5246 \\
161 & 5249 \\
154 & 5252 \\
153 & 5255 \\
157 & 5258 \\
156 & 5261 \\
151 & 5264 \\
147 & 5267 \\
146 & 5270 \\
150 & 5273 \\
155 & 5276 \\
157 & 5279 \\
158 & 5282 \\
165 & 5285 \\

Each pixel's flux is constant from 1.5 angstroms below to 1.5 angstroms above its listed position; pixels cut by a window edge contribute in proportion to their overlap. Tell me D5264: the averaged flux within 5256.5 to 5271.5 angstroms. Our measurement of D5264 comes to 151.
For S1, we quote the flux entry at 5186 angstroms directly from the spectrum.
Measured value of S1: 135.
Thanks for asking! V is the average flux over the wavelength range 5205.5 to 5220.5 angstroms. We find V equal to 149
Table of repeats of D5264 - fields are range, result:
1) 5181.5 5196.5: 141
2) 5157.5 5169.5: 133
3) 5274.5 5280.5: 156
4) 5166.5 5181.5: 116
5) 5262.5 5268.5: 149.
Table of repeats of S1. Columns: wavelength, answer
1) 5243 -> 169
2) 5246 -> 166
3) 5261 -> 156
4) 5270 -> 146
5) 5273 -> 150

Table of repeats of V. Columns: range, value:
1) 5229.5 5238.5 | 166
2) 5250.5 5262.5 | 155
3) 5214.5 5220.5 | 152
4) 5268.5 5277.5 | 150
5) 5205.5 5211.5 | 146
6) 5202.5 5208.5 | 148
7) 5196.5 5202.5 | 156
